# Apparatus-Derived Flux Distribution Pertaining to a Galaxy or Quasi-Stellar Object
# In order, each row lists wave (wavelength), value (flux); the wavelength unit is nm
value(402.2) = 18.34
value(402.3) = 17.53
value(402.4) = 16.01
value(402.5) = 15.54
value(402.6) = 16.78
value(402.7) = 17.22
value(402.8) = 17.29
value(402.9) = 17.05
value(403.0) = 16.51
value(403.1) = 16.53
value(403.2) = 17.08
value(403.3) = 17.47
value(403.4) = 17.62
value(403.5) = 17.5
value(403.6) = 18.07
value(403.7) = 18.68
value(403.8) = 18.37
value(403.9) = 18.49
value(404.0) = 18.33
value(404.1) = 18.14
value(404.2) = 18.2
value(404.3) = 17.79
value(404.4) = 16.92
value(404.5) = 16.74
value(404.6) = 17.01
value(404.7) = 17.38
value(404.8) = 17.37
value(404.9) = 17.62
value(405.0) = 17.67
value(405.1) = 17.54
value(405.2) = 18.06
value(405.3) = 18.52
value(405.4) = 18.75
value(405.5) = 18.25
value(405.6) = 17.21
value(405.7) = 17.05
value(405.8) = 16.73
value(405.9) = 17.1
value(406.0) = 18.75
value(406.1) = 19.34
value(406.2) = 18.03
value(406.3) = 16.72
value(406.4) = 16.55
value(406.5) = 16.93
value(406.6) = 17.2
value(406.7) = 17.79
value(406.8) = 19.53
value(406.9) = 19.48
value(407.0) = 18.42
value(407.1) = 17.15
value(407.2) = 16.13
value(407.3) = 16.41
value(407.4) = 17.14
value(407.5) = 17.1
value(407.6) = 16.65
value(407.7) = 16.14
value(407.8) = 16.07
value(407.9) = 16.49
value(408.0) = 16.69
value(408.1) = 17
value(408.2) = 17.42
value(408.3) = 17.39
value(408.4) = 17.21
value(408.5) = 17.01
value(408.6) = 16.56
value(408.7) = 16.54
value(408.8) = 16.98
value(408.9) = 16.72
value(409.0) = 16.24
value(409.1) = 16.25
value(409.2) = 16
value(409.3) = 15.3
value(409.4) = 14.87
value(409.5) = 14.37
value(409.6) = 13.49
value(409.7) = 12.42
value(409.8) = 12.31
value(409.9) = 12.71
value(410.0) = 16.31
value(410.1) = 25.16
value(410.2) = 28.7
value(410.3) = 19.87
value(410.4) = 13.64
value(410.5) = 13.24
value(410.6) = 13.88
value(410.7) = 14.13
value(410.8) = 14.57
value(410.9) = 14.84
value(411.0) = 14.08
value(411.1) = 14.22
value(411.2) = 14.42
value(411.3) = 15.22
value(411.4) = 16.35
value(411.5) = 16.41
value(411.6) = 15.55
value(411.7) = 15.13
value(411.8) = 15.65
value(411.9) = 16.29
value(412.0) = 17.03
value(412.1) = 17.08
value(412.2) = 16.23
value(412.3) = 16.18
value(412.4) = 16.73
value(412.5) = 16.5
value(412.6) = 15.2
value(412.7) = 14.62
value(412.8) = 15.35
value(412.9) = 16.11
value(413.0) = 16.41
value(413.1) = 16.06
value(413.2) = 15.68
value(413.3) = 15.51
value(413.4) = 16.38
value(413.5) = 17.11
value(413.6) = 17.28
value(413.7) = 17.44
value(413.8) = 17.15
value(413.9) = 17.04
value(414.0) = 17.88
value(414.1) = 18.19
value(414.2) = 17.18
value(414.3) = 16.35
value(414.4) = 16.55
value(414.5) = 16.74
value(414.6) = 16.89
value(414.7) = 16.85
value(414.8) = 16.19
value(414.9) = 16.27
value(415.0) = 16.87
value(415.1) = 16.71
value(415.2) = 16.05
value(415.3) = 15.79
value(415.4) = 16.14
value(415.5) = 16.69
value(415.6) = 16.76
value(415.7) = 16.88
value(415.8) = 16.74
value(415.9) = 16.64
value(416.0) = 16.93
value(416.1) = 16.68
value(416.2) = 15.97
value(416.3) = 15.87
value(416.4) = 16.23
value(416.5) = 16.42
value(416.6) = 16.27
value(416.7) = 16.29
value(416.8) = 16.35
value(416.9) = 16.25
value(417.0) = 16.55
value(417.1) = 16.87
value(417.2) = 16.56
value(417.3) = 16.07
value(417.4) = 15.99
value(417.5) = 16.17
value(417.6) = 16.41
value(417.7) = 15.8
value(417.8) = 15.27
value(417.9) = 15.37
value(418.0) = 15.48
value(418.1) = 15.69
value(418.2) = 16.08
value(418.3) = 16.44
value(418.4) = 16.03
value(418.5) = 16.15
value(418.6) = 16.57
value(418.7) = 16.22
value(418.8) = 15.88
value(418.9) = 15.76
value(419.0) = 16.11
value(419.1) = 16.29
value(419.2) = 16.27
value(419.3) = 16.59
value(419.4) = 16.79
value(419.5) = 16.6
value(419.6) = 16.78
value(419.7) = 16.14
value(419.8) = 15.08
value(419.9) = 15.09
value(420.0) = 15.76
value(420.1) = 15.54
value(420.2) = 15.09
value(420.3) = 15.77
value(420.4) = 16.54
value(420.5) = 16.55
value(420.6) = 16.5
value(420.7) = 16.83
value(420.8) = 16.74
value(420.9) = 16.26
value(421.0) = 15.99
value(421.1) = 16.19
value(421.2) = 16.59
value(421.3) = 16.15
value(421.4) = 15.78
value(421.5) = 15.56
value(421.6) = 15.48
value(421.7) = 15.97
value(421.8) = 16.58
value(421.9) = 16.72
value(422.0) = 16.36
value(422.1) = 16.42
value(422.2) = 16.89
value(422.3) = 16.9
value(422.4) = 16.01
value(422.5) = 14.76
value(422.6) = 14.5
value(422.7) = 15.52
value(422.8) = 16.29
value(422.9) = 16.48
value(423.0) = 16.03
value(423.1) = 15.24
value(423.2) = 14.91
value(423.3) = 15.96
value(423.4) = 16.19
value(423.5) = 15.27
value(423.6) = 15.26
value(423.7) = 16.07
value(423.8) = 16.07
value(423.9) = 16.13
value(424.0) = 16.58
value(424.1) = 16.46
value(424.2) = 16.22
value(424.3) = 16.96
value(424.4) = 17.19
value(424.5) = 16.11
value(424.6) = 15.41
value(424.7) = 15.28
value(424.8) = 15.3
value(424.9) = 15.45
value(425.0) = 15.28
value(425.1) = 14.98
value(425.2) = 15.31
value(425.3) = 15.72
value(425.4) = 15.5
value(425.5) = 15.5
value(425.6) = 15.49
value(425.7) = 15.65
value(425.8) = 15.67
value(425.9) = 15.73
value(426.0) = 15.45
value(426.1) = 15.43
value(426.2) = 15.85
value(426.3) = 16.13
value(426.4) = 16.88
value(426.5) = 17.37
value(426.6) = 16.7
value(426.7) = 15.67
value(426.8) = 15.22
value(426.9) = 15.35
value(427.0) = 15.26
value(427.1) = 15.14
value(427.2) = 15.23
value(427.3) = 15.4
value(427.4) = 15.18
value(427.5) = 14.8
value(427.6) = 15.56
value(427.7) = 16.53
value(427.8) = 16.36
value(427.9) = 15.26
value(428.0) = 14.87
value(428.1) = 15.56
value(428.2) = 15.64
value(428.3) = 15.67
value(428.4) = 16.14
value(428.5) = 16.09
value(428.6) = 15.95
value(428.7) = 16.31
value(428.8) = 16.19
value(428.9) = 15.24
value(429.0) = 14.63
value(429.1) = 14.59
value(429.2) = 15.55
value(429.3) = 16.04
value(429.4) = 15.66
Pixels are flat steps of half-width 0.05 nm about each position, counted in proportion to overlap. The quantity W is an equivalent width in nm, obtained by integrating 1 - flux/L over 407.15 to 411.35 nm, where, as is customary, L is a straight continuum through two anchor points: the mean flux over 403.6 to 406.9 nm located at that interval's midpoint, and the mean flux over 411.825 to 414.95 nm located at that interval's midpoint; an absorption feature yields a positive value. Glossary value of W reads 0.25 nm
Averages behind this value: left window 17.8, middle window 16.1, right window 16.5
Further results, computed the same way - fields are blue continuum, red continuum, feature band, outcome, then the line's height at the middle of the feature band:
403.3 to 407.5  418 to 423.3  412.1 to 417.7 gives 0.07 nm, 16.7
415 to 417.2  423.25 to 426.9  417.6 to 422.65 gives 0.04 nm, 16.2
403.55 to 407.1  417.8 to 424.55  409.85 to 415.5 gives 0.20 nm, 17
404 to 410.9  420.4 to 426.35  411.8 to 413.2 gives 0.05 nm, 16.6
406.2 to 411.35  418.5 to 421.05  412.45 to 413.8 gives 0.01 nm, 16.3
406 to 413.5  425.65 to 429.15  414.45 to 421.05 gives -0.07 nm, 16.1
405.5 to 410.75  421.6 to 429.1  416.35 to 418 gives 0.01 nm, 16.3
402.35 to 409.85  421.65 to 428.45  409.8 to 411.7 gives 0.07 nm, 16.7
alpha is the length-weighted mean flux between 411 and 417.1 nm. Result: 16.3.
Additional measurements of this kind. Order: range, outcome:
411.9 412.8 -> 16.2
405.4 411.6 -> 16.6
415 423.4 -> 16.1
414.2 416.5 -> 16.5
